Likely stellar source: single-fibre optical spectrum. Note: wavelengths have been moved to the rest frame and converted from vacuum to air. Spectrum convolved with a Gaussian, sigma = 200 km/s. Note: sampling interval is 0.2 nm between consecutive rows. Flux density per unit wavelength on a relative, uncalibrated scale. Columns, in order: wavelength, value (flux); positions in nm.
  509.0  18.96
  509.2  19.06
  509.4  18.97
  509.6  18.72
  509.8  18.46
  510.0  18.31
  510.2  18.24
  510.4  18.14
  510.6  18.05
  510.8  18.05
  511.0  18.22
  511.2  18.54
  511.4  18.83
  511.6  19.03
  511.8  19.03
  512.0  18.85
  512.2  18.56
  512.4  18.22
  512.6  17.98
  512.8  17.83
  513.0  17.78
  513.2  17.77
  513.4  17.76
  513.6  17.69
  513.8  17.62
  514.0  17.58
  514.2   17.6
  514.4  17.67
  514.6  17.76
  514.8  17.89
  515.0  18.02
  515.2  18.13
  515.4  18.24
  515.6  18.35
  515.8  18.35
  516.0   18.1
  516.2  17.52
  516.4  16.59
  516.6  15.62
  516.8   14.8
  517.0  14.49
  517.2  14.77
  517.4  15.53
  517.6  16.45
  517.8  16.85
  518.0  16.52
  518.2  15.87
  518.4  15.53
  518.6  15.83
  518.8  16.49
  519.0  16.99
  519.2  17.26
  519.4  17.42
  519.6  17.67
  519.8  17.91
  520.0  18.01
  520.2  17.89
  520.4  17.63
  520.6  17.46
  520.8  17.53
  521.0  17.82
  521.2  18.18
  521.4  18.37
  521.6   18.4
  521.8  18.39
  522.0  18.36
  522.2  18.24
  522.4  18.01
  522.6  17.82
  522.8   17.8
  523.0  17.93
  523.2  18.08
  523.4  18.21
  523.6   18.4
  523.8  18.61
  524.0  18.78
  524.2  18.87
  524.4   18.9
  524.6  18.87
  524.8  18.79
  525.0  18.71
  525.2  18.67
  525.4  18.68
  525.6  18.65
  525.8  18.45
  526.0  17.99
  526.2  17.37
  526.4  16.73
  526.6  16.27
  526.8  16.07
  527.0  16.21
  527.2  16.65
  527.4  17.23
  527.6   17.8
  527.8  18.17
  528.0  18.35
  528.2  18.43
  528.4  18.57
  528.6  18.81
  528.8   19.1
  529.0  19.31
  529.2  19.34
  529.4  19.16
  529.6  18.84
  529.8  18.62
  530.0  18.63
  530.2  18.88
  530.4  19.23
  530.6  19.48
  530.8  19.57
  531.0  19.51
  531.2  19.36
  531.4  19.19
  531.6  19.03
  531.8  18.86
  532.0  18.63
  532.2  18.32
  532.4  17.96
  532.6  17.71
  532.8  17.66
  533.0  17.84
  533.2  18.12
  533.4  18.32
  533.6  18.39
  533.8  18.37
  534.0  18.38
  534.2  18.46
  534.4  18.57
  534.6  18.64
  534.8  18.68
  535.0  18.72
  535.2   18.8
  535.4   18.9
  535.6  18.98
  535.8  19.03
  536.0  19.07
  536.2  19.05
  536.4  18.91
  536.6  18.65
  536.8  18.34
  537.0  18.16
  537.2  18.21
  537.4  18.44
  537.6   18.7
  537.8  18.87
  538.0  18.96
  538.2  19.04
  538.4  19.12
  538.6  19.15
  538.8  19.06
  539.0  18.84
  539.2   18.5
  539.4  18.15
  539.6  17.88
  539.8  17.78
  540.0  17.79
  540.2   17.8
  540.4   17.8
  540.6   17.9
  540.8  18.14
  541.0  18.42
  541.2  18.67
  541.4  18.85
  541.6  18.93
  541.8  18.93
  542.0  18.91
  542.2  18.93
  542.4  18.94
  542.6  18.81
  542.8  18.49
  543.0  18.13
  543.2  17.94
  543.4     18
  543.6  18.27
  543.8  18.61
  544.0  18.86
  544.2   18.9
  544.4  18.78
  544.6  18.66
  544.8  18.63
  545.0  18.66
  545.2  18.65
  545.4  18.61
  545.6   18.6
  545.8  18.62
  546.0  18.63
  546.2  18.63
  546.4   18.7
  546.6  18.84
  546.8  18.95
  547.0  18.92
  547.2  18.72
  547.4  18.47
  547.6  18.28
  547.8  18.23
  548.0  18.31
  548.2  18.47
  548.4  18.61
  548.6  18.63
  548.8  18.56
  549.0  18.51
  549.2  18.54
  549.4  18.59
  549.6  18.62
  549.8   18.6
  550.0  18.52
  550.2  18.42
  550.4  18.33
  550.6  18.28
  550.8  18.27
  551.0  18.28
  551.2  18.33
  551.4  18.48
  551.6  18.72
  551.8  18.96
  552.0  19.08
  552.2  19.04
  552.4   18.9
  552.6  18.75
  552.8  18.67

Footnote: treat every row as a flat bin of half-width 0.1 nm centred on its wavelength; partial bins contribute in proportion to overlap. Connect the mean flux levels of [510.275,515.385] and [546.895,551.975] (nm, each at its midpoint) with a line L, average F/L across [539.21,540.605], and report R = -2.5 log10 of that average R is 0.03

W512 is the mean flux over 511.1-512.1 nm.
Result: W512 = 18.9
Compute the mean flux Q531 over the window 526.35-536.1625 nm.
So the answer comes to 18.4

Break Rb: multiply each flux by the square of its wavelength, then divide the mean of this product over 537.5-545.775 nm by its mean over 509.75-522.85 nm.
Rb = 1.2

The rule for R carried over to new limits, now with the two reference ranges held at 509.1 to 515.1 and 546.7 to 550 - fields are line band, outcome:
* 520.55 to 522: 0.01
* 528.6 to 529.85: -0.04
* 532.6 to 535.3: 0.00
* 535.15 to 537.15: -0.02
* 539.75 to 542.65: 0.00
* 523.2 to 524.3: -0.01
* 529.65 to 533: -0.02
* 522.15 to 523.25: 0.02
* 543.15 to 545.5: 0.00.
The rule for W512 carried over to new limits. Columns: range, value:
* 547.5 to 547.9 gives 18.3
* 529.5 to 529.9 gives 18.7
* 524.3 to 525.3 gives 18.8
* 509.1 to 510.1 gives 18.7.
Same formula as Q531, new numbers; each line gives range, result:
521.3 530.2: 18.2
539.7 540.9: 17.9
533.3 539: 18.7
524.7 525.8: 18.7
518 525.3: 17.9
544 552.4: 18.6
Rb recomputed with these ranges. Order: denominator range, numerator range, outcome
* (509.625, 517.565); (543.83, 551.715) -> 1.19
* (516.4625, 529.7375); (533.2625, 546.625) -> 1.12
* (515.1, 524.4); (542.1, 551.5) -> 1.18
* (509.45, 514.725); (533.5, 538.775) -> 1.13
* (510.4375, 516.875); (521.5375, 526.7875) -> 1.06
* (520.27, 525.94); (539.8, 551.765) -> 1.10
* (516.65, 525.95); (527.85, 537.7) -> 1.11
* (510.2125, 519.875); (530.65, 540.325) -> 1.15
